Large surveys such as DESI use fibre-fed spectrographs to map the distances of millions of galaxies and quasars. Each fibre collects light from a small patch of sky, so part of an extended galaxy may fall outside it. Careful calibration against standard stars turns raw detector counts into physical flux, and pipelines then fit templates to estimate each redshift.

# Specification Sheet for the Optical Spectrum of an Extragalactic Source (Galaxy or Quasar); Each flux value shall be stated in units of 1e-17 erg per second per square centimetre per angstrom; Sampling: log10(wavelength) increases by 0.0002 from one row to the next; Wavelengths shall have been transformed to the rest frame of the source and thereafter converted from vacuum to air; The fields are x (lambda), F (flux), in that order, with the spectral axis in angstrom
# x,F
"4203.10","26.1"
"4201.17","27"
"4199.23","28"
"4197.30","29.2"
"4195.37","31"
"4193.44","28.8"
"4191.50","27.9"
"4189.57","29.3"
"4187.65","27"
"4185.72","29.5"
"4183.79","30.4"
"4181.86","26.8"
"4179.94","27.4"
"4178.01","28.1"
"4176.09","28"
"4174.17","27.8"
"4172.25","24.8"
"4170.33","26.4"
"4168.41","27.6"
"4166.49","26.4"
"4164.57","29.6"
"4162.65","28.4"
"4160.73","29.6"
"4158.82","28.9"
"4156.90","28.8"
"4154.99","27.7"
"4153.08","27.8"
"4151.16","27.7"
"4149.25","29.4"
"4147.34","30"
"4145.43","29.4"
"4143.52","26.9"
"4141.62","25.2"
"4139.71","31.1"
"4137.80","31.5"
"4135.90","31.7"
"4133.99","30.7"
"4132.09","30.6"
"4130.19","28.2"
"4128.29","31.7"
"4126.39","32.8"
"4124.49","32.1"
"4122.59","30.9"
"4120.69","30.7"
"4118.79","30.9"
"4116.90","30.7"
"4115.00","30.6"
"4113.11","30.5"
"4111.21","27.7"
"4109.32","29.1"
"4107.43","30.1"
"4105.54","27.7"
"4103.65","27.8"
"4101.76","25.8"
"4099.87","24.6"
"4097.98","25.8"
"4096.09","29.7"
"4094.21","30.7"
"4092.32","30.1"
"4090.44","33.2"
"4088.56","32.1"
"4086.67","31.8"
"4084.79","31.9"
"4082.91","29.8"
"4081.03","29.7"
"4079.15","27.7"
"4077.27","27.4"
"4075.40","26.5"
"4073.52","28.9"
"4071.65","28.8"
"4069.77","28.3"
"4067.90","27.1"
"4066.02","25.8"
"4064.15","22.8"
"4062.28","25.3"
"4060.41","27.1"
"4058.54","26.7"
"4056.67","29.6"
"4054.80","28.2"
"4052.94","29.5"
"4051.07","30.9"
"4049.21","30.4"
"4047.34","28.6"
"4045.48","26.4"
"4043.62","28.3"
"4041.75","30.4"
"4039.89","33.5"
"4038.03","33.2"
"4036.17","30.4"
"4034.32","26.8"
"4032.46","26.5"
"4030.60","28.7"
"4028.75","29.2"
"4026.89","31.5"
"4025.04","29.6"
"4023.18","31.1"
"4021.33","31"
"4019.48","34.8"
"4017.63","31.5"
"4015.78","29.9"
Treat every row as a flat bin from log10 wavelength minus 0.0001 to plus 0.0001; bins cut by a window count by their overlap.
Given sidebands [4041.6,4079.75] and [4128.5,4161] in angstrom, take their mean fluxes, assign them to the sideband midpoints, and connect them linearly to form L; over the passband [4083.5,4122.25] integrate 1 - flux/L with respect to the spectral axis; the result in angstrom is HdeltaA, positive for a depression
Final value -1.5 angstrom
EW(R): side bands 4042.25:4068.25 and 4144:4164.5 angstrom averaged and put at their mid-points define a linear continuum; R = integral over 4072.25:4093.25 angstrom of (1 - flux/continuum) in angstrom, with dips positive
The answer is -1.4 angstrom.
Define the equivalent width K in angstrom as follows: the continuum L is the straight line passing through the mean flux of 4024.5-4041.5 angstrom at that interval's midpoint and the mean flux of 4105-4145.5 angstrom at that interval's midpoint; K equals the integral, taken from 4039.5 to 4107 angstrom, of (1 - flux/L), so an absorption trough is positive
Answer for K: 3.3 angstrom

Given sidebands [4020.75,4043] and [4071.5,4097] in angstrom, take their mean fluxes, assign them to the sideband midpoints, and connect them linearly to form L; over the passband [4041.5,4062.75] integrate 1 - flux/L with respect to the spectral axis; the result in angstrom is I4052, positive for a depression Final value 1.1 angstrom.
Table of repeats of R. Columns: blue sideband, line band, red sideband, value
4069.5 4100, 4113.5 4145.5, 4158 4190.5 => -1.9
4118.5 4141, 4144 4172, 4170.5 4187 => 0.8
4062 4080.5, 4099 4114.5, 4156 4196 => -0.3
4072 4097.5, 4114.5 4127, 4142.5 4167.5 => -0.9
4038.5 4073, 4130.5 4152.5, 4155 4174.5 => -1.2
